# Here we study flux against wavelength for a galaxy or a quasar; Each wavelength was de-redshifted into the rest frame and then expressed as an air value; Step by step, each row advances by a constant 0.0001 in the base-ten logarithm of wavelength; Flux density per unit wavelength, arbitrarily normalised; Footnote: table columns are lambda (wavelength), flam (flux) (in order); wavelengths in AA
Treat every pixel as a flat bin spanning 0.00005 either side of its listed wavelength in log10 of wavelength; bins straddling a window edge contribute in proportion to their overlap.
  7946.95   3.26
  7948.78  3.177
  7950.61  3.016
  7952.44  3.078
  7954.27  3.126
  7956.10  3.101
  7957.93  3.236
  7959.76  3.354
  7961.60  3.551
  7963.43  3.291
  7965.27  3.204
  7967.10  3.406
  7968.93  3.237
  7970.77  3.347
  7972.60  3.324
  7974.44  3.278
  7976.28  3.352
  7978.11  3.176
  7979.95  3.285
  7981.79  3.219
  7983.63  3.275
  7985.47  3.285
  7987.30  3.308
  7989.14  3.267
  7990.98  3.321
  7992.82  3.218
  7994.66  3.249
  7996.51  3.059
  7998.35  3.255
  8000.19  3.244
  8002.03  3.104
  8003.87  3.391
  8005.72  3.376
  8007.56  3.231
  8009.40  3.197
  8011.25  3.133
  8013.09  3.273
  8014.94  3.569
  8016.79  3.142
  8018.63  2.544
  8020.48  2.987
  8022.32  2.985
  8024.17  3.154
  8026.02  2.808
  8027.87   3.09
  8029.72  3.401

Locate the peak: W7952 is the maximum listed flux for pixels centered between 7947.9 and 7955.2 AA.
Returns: 3.177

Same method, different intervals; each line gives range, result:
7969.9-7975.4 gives 3.347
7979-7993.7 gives 3.321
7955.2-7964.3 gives 3.551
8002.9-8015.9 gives 3.569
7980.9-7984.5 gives 3.275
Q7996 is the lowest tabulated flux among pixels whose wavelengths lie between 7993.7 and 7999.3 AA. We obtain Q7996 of 3.059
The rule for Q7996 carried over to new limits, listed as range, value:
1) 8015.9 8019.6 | 2.544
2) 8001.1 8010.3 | 3.104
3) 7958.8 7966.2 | 3.204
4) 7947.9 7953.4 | 3.016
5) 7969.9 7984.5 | 3.176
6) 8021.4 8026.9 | 2.808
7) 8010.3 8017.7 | 3.133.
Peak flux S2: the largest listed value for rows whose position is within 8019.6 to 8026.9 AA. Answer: 3.154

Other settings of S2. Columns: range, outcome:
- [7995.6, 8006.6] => 3.391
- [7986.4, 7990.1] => 3.308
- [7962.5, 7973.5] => 3.406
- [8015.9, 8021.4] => 3.142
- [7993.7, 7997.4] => 3.249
